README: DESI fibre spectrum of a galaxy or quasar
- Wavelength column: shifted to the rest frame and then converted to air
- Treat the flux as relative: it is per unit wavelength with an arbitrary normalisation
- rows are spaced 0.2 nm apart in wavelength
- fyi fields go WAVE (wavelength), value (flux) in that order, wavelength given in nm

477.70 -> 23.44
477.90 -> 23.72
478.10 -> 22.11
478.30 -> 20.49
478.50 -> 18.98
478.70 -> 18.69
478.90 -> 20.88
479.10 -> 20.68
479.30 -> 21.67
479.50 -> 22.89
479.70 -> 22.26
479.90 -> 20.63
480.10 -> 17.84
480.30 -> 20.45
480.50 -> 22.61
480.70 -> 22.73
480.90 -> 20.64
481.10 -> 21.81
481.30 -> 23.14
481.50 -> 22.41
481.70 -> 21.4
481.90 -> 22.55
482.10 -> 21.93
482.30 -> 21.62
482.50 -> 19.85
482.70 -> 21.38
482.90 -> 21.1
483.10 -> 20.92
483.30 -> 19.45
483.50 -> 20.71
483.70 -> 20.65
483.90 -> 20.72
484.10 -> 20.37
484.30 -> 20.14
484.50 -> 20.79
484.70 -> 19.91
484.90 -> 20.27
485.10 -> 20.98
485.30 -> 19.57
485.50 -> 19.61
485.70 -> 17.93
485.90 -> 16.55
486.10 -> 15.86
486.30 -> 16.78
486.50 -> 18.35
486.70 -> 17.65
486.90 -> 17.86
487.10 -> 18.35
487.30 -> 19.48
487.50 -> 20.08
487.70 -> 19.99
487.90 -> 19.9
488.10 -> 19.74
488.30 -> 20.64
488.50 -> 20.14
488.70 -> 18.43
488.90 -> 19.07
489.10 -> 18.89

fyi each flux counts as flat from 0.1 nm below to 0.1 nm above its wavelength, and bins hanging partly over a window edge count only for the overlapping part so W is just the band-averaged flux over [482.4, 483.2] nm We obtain 20.8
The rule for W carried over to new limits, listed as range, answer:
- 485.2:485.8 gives 19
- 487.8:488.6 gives 20.1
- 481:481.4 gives 22.5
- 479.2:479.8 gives 22.3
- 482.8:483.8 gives 20.6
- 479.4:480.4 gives 20.8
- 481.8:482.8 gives 21.5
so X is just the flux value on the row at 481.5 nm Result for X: 22.41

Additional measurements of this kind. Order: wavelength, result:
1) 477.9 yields 23.72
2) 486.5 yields 18.35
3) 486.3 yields 16.78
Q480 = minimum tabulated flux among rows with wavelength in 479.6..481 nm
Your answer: 17.84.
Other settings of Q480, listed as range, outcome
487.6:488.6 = 19.74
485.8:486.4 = 15.86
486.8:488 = 17.86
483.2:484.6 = 19.45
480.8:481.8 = 20.64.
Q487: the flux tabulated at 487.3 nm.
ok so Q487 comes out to 19.48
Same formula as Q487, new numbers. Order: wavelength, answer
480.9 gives 20.64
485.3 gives 19.57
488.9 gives 19.07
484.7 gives 19.91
